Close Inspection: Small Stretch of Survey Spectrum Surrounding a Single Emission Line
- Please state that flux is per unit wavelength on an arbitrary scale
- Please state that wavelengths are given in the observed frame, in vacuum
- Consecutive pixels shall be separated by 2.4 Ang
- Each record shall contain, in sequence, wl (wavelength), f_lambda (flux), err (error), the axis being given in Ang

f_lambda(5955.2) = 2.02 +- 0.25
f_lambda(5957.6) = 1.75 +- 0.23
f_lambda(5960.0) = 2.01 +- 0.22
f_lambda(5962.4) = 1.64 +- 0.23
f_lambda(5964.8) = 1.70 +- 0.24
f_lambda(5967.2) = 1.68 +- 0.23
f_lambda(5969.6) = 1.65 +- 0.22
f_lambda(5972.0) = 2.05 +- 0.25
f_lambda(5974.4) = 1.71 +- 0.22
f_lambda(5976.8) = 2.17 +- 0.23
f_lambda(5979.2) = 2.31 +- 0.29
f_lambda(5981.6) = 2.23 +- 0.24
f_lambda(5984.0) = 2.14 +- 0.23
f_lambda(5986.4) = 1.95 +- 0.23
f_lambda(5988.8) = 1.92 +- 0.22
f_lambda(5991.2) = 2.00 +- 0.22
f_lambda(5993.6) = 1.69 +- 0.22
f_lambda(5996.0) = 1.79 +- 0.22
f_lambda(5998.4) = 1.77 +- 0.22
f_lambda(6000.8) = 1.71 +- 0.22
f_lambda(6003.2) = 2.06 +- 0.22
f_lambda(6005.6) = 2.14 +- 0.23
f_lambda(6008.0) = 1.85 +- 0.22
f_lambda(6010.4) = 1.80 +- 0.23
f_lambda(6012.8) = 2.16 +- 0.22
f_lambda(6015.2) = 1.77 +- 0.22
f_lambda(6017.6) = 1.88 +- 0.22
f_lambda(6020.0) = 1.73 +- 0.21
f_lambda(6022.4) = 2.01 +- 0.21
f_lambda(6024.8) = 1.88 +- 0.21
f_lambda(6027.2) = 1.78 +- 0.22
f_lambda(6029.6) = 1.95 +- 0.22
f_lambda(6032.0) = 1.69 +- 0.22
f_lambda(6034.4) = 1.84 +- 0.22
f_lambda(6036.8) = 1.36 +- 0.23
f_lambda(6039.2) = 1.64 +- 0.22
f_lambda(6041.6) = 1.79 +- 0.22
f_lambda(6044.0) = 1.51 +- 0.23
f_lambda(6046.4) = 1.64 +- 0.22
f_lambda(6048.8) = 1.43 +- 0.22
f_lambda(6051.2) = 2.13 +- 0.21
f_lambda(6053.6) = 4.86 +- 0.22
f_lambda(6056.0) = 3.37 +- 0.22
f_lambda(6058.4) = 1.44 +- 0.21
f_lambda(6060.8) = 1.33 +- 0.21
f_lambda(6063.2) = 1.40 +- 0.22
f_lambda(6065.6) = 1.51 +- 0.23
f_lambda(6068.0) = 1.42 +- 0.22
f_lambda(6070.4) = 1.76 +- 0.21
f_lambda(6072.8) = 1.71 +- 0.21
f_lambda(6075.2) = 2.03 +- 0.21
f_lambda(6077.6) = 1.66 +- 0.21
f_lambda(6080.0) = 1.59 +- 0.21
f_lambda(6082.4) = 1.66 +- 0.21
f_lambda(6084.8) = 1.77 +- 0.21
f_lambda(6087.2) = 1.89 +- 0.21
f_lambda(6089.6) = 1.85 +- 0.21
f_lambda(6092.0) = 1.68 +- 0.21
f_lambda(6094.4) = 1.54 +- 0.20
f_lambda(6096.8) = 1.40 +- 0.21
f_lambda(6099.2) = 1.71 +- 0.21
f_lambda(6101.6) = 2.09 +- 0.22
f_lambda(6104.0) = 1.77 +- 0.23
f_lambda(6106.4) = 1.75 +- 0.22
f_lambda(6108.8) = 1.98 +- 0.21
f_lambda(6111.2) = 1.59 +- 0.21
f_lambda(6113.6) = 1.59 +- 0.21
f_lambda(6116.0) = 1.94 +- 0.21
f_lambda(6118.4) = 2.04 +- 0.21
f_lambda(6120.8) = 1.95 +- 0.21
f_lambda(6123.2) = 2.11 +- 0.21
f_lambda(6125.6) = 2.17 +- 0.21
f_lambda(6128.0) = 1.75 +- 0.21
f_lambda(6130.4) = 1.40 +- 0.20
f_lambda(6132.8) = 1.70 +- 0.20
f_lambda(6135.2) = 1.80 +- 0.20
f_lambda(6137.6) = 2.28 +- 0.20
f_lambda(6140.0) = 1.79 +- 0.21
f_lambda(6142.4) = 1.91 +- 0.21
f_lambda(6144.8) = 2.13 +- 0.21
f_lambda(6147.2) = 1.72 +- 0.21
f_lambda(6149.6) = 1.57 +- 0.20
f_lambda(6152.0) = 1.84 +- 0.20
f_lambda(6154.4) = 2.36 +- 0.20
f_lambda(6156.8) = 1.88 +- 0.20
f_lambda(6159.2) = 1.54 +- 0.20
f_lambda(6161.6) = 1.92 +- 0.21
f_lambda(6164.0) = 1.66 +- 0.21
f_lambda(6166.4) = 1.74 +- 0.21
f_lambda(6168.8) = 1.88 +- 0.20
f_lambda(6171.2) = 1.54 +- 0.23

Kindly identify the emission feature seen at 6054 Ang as Hbeta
